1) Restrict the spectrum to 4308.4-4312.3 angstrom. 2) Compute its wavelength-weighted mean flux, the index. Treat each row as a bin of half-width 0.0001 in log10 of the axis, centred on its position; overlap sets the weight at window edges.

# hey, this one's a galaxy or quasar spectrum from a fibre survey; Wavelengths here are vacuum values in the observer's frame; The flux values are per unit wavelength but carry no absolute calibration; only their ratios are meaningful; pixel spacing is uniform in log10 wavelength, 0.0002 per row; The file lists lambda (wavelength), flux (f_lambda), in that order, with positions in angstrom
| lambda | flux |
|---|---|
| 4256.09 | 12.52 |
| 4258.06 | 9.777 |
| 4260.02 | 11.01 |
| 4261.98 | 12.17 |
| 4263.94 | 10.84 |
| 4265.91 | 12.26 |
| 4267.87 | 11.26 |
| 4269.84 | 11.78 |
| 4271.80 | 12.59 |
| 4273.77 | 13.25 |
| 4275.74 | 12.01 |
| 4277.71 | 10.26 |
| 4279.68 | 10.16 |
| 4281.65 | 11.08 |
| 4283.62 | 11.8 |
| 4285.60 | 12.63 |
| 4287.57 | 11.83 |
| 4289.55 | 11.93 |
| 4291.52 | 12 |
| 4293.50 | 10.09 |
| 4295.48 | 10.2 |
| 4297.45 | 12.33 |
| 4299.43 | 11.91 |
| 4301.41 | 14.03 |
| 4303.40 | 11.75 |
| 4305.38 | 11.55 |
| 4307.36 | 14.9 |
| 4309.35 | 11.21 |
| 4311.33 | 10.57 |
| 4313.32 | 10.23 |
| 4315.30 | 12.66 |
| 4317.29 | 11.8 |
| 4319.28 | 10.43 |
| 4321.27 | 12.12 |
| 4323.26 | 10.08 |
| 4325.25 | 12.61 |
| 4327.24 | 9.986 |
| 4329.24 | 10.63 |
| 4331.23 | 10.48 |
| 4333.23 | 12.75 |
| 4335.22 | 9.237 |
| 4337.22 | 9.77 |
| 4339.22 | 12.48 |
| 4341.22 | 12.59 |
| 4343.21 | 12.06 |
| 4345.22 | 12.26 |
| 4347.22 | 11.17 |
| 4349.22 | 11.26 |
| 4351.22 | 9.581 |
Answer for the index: 10.9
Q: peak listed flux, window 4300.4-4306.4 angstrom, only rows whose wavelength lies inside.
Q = 14.03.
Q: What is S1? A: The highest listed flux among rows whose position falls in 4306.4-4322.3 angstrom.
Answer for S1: 14.9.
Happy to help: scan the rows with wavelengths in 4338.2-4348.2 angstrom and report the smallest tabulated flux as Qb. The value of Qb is 11.17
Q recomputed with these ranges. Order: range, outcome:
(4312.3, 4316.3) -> 12.66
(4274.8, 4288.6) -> 12.63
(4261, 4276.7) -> 13.25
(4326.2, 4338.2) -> 12.75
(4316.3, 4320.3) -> 11.8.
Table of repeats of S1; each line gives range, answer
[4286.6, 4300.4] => 12.33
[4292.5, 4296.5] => 10.2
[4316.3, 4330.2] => 12.61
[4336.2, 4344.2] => 12.59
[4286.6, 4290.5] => 11.93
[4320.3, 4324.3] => 12.12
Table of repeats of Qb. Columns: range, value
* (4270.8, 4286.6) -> 10.16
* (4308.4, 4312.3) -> 10.57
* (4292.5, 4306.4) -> 10.09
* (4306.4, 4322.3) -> 10.23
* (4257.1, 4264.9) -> 9.777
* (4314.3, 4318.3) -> 11.8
